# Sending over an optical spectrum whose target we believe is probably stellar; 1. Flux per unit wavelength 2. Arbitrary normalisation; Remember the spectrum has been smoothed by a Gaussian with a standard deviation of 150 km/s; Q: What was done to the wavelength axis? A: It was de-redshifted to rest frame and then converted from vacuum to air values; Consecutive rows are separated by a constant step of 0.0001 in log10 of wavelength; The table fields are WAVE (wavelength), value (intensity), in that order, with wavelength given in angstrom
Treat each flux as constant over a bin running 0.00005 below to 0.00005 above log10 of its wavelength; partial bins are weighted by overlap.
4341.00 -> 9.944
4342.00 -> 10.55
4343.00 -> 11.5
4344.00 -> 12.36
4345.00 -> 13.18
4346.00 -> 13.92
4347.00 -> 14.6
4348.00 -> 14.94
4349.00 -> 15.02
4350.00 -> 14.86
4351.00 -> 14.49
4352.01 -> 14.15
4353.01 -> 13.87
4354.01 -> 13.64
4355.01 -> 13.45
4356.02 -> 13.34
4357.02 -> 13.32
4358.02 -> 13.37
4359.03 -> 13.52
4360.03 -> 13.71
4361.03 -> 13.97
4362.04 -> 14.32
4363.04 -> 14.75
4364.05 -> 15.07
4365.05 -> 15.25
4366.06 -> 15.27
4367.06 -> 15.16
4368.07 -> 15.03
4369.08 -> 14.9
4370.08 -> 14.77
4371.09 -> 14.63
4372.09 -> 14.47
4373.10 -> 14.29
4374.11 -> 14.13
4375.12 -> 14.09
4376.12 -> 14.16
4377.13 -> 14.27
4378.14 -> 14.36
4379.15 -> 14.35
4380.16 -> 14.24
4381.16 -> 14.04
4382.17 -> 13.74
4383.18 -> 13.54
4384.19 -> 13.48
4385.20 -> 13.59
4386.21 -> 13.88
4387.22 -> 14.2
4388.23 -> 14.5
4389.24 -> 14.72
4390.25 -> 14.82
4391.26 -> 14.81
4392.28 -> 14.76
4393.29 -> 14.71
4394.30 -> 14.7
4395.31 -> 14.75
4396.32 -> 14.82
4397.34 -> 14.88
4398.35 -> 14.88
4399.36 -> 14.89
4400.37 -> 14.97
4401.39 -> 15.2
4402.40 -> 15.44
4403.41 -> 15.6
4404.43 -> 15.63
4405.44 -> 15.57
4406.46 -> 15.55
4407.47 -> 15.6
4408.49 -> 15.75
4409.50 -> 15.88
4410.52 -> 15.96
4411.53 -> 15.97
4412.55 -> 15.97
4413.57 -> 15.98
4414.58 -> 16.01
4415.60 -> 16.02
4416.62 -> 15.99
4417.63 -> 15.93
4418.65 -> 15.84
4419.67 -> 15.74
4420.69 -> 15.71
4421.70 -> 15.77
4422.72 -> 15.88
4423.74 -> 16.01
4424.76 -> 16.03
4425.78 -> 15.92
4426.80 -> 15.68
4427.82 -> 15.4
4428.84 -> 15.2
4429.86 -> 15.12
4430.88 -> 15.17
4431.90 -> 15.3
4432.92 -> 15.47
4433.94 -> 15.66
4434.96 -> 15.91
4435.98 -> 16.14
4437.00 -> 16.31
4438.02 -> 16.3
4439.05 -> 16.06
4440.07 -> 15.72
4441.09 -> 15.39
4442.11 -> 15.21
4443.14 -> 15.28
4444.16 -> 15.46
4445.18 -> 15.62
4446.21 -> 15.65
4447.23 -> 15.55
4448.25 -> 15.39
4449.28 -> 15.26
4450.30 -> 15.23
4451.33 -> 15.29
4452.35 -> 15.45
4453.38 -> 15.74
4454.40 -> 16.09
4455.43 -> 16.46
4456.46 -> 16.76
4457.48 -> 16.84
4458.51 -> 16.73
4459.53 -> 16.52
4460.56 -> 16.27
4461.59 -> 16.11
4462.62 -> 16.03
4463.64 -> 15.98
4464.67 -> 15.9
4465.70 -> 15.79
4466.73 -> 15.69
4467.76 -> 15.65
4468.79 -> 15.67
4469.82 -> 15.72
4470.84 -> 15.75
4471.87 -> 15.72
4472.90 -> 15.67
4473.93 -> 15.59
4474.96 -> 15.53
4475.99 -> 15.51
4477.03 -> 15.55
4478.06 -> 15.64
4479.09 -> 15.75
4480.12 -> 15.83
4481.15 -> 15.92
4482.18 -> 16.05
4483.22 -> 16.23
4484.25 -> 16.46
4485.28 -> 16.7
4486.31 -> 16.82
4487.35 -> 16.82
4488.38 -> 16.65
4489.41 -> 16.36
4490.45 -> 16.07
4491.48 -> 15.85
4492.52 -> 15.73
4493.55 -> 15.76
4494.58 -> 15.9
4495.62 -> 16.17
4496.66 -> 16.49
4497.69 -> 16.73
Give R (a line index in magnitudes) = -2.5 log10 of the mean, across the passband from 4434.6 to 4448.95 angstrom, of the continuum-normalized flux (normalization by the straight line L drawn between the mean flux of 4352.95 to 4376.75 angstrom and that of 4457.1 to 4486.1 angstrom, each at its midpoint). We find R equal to -0.01 mag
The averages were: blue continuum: 14.3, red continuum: 16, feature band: 15.7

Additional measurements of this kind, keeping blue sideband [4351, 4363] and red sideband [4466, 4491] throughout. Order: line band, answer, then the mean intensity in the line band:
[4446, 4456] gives -0.010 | 15.6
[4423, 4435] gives -0.035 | 15.6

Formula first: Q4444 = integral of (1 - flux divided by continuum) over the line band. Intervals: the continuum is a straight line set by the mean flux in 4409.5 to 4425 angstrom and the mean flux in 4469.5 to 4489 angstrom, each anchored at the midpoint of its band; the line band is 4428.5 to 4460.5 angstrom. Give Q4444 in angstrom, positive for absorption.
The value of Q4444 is 0.4 angstrom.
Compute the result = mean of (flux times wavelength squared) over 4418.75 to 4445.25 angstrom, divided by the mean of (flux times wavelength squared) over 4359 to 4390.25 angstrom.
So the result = 1.1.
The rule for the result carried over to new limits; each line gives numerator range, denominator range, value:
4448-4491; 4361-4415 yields 1.12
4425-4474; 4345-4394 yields 1.14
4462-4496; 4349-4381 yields 1.17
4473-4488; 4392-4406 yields 1.10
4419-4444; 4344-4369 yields 1.14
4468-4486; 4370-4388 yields 1.17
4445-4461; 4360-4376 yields 1.13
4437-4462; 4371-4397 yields 1.14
